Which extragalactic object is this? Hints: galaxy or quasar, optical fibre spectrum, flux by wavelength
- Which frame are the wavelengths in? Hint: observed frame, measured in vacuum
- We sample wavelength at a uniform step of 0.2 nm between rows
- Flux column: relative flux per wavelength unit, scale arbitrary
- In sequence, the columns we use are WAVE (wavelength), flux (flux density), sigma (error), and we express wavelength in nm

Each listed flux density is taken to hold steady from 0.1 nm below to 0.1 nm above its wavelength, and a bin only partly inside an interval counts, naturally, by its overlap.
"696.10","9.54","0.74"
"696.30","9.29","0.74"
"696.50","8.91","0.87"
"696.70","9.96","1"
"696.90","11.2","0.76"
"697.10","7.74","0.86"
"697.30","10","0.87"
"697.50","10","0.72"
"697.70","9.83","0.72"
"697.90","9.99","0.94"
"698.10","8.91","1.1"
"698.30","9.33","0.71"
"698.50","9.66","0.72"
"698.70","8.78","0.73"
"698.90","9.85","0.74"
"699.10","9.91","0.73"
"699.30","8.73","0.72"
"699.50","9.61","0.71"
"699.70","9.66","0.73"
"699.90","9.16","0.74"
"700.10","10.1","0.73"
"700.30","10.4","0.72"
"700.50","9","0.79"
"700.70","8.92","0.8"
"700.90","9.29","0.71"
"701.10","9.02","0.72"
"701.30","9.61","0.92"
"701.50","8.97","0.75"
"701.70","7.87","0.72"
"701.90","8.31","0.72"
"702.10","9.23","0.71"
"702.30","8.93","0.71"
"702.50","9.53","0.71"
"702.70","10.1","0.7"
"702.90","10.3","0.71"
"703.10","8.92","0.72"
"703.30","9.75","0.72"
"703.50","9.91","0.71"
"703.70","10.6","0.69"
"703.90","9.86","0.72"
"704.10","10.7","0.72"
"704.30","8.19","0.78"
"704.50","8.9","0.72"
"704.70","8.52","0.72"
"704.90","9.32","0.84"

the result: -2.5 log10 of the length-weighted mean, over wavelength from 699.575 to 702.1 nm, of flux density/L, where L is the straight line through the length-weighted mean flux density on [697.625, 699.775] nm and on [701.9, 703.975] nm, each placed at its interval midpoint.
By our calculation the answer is 0.04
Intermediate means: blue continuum 9.47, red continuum 9.64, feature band 9.2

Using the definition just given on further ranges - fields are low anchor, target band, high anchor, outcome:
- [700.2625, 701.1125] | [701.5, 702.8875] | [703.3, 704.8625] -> 0.04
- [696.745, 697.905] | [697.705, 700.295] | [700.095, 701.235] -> 0.01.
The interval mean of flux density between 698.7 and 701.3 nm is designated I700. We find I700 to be 9.45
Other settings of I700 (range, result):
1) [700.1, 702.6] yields 9.13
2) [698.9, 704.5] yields 9.43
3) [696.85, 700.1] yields 9.51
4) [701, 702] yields 8.76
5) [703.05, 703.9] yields 9.85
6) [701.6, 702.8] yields 9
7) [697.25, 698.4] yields 9.66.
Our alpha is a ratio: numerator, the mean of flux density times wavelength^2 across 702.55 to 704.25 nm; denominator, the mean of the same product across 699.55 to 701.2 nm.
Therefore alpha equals 1.1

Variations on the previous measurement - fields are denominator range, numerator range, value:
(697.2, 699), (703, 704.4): 1.03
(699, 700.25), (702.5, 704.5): 1.03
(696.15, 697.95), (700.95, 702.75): 0.95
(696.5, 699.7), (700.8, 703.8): 0.99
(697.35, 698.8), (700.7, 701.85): 0.95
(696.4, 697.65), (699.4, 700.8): 1.00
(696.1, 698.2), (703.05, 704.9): 1.01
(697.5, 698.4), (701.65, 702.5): 0.92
